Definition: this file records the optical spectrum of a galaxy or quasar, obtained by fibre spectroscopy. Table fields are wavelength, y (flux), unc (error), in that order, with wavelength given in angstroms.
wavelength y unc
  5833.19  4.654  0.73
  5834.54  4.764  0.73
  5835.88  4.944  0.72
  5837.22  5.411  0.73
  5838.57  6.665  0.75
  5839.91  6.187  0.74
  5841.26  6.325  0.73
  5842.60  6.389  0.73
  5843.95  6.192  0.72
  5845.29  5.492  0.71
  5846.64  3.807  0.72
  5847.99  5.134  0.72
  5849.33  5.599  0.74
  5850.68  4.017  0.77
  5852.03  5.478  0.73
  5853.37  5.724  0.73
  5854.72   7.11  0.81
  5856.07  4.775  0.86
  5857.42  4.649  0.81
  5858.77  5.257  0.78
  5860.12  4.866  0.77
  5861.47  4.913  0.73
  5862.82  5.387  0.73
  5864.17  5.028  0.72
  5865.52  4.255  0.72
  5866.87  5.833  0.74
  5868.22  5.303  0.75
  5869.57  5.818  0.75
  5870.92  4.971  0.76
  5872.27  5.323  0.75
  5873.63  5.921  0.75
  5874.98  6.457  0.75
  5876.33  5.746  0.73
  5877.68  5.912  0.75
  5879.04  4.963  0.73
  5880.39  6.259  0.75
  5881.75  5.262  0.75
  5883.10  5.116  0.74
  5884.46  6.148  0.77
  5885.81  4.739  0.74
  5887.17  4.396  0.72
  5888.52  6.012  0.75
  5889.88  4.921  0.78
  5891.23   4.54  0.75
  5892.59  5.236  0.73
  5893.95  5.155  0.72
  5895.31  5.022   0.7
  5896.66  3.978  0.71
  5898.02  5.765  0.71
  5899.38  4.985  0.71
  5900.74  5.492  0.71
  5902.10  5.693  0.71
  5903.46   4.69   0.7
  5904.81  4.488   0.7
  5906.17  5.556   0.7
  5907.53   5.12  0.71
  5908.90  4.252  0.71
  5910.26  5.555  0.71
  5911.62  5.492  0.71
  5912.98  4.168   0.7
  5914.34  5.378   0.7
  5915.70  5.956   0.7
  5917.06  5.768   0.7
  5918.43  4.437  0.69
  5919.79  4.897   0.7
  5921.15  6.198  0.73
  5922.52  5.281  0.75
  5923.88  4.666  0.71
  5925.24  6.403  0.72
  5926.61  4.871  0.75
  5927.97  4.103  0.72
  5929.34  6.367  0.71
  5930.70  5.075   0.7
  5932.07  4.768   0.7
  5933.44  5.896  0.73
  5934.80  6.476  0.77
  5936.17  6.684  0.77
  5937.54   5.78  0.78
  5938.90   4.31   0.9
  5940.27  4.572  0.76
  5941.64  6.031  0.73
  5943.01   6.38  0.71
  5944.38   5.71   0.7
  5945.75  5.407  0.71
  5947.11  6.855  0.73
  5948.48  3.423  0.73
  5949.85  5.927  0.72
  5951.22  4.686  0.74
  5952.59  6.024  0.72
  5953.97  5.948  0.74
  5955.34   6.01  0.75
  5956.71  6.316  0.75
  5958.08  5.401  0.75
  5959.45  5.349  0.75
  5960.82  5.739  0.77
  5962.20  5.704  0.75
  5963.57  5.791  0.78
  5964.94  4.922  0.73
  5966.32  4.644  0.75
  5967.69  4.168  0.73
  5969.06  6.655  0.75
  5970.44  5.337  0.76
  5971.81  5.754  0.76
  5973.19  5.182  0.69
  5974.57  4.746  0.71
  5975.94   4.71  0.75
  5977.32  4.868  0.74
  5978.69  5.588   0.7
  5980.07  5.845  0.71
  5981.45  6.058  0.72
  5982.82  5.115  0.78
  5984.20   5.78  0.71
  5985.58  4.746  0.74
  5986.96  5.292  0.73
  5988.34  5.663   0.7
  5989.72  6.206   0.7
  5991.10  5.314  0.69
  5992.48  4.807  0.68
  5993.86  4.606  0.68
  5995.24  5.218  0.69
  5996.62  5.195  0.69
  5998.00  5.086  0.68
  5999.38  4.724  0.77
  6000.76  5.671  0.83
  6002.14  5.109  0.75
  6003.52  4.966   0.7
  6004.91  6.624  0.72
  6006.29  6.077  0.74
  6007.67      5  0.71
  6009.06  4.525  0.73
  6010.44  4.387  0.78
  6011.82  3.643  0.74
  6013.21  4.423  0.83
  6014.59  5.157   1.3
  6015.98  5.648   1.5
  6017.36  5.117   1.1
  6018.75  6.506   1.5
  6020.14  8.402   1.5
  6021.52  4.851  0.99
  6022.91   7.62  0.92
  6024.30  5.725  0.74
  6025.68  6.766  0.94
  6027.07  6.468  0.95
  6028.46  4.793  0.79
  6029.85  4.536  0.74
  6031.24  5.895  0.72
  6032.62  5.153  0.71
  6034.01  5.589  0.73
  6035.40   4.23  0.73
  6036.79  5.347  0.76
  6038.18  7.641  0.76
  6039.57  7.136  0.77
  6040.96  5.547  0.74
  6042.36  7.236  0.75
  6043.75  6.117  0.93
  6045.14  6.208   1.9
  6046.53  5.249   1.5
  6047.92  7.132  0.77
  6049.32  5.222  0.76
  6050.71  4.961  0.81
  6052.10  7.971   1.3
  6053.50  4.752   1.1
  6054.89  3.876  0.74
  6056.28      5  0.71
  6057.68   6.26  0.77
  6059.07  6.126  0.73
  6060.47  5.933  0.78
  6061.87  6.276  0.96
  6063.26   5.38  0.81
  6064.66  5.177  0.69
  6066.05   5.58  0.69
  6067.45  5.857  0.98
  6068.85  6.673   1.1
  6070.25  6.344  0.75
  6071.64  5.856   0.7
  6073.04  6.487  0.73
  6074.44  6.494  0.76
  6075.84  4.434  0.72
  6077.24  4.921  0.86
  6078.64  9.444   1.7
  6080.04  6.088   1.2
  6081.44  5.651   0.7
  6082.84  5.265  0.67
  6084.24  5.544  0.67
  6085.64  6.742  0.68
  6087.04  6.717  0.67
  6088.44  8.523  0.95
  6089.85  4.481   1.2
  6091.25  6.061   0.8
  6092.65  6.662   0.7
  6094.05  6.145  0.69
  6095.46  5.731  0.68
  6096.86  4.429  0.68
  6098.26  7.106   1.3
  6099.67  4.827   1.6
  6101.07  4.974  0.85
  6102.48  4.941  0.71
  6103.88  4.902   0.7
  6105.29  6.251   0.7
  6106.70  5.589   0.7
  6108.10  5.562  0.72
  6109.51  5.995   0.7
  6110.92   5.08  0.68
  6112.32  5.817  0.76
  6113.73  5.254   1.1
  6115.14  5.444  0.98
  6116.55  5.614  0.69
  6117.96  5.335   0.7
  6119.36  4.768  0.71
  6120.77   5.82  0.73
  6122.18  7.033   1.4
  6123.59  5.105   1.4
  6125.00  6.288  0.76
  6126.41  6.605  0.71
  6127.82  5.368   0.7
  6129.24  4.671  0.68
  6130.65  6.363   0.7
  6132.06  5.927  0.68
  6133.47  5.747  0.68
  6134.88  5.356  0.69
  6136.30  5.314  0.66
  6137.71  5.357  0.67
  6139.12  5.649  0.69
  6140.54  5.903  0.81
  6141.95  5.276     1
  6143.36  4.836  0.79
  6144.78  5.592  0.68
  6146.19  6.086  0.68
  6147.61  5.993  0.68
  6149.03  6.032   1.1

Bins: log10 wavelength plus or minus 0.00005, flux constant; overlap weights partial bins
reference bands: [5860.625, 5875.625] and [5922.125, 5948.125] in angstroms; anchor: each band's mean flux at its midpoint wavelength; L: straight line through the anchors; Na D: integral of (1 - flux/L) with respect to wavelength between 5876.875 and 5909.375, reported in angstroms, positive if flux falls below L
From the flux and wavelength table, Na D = 1.6 angstroms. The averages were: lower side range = 5.38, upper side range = 5.54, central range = 5.16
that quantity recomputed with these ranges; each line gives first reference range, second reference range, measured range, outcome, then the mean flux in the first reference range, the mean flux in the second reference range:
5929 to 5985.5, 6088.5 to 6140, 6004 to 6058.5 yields -1.4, 5.5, 5.64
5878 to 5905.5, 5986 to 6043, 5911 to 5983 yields -1.4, 5.15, 5.55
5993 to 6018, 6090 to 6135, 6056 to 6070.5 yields -1.4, 5.07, 5.64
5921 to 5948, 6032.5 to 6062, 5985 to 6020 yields 3.1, 5.56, 5.87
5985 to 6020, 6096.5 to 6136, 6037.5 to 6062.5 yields -3.0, 5.24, 5.58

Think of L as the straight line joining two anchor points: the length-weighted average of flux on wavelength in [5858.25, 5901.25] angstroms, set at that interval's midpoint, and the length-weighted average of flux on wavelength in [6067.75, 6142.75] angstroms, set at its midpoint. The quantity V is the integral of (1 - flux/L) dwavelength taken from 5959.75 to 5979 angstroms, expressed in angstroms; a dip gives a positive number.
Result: 0.78 angstroms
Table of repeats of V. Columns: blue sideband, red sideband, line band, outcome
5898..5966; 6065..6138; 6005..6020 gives 0.98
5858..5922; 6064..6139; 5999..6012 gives 0.97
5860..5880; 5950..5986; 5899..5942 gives 1.05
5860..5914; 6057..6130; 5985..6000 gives 0.98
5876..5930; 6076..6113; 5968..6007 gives 0.94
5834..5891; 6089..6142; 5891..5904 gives 0.86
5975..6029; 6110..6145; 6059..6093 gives -3.55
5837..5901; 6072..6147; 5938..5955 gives 0.13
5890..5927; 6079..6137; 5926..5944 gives -0.90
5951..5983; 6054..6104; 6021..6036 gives 0.16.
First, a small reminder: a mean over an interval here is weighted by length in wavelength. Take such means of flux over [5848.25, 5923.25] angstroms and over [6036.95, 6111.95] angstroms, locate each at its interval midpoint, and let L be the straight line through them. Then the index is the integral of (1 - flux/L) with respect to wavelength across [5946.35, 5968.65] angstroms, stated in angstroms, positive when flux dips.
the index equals 0.3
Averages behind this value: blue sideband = 5.26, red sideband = 5.93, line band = 5.45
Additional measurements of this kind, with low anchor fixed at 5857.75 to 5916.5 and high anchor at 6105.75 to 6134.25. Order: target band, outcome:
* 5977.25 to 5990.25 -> -0.29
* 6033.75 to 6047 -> -1.28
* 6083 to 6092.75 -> -1.21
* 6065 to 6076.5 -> -0.75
